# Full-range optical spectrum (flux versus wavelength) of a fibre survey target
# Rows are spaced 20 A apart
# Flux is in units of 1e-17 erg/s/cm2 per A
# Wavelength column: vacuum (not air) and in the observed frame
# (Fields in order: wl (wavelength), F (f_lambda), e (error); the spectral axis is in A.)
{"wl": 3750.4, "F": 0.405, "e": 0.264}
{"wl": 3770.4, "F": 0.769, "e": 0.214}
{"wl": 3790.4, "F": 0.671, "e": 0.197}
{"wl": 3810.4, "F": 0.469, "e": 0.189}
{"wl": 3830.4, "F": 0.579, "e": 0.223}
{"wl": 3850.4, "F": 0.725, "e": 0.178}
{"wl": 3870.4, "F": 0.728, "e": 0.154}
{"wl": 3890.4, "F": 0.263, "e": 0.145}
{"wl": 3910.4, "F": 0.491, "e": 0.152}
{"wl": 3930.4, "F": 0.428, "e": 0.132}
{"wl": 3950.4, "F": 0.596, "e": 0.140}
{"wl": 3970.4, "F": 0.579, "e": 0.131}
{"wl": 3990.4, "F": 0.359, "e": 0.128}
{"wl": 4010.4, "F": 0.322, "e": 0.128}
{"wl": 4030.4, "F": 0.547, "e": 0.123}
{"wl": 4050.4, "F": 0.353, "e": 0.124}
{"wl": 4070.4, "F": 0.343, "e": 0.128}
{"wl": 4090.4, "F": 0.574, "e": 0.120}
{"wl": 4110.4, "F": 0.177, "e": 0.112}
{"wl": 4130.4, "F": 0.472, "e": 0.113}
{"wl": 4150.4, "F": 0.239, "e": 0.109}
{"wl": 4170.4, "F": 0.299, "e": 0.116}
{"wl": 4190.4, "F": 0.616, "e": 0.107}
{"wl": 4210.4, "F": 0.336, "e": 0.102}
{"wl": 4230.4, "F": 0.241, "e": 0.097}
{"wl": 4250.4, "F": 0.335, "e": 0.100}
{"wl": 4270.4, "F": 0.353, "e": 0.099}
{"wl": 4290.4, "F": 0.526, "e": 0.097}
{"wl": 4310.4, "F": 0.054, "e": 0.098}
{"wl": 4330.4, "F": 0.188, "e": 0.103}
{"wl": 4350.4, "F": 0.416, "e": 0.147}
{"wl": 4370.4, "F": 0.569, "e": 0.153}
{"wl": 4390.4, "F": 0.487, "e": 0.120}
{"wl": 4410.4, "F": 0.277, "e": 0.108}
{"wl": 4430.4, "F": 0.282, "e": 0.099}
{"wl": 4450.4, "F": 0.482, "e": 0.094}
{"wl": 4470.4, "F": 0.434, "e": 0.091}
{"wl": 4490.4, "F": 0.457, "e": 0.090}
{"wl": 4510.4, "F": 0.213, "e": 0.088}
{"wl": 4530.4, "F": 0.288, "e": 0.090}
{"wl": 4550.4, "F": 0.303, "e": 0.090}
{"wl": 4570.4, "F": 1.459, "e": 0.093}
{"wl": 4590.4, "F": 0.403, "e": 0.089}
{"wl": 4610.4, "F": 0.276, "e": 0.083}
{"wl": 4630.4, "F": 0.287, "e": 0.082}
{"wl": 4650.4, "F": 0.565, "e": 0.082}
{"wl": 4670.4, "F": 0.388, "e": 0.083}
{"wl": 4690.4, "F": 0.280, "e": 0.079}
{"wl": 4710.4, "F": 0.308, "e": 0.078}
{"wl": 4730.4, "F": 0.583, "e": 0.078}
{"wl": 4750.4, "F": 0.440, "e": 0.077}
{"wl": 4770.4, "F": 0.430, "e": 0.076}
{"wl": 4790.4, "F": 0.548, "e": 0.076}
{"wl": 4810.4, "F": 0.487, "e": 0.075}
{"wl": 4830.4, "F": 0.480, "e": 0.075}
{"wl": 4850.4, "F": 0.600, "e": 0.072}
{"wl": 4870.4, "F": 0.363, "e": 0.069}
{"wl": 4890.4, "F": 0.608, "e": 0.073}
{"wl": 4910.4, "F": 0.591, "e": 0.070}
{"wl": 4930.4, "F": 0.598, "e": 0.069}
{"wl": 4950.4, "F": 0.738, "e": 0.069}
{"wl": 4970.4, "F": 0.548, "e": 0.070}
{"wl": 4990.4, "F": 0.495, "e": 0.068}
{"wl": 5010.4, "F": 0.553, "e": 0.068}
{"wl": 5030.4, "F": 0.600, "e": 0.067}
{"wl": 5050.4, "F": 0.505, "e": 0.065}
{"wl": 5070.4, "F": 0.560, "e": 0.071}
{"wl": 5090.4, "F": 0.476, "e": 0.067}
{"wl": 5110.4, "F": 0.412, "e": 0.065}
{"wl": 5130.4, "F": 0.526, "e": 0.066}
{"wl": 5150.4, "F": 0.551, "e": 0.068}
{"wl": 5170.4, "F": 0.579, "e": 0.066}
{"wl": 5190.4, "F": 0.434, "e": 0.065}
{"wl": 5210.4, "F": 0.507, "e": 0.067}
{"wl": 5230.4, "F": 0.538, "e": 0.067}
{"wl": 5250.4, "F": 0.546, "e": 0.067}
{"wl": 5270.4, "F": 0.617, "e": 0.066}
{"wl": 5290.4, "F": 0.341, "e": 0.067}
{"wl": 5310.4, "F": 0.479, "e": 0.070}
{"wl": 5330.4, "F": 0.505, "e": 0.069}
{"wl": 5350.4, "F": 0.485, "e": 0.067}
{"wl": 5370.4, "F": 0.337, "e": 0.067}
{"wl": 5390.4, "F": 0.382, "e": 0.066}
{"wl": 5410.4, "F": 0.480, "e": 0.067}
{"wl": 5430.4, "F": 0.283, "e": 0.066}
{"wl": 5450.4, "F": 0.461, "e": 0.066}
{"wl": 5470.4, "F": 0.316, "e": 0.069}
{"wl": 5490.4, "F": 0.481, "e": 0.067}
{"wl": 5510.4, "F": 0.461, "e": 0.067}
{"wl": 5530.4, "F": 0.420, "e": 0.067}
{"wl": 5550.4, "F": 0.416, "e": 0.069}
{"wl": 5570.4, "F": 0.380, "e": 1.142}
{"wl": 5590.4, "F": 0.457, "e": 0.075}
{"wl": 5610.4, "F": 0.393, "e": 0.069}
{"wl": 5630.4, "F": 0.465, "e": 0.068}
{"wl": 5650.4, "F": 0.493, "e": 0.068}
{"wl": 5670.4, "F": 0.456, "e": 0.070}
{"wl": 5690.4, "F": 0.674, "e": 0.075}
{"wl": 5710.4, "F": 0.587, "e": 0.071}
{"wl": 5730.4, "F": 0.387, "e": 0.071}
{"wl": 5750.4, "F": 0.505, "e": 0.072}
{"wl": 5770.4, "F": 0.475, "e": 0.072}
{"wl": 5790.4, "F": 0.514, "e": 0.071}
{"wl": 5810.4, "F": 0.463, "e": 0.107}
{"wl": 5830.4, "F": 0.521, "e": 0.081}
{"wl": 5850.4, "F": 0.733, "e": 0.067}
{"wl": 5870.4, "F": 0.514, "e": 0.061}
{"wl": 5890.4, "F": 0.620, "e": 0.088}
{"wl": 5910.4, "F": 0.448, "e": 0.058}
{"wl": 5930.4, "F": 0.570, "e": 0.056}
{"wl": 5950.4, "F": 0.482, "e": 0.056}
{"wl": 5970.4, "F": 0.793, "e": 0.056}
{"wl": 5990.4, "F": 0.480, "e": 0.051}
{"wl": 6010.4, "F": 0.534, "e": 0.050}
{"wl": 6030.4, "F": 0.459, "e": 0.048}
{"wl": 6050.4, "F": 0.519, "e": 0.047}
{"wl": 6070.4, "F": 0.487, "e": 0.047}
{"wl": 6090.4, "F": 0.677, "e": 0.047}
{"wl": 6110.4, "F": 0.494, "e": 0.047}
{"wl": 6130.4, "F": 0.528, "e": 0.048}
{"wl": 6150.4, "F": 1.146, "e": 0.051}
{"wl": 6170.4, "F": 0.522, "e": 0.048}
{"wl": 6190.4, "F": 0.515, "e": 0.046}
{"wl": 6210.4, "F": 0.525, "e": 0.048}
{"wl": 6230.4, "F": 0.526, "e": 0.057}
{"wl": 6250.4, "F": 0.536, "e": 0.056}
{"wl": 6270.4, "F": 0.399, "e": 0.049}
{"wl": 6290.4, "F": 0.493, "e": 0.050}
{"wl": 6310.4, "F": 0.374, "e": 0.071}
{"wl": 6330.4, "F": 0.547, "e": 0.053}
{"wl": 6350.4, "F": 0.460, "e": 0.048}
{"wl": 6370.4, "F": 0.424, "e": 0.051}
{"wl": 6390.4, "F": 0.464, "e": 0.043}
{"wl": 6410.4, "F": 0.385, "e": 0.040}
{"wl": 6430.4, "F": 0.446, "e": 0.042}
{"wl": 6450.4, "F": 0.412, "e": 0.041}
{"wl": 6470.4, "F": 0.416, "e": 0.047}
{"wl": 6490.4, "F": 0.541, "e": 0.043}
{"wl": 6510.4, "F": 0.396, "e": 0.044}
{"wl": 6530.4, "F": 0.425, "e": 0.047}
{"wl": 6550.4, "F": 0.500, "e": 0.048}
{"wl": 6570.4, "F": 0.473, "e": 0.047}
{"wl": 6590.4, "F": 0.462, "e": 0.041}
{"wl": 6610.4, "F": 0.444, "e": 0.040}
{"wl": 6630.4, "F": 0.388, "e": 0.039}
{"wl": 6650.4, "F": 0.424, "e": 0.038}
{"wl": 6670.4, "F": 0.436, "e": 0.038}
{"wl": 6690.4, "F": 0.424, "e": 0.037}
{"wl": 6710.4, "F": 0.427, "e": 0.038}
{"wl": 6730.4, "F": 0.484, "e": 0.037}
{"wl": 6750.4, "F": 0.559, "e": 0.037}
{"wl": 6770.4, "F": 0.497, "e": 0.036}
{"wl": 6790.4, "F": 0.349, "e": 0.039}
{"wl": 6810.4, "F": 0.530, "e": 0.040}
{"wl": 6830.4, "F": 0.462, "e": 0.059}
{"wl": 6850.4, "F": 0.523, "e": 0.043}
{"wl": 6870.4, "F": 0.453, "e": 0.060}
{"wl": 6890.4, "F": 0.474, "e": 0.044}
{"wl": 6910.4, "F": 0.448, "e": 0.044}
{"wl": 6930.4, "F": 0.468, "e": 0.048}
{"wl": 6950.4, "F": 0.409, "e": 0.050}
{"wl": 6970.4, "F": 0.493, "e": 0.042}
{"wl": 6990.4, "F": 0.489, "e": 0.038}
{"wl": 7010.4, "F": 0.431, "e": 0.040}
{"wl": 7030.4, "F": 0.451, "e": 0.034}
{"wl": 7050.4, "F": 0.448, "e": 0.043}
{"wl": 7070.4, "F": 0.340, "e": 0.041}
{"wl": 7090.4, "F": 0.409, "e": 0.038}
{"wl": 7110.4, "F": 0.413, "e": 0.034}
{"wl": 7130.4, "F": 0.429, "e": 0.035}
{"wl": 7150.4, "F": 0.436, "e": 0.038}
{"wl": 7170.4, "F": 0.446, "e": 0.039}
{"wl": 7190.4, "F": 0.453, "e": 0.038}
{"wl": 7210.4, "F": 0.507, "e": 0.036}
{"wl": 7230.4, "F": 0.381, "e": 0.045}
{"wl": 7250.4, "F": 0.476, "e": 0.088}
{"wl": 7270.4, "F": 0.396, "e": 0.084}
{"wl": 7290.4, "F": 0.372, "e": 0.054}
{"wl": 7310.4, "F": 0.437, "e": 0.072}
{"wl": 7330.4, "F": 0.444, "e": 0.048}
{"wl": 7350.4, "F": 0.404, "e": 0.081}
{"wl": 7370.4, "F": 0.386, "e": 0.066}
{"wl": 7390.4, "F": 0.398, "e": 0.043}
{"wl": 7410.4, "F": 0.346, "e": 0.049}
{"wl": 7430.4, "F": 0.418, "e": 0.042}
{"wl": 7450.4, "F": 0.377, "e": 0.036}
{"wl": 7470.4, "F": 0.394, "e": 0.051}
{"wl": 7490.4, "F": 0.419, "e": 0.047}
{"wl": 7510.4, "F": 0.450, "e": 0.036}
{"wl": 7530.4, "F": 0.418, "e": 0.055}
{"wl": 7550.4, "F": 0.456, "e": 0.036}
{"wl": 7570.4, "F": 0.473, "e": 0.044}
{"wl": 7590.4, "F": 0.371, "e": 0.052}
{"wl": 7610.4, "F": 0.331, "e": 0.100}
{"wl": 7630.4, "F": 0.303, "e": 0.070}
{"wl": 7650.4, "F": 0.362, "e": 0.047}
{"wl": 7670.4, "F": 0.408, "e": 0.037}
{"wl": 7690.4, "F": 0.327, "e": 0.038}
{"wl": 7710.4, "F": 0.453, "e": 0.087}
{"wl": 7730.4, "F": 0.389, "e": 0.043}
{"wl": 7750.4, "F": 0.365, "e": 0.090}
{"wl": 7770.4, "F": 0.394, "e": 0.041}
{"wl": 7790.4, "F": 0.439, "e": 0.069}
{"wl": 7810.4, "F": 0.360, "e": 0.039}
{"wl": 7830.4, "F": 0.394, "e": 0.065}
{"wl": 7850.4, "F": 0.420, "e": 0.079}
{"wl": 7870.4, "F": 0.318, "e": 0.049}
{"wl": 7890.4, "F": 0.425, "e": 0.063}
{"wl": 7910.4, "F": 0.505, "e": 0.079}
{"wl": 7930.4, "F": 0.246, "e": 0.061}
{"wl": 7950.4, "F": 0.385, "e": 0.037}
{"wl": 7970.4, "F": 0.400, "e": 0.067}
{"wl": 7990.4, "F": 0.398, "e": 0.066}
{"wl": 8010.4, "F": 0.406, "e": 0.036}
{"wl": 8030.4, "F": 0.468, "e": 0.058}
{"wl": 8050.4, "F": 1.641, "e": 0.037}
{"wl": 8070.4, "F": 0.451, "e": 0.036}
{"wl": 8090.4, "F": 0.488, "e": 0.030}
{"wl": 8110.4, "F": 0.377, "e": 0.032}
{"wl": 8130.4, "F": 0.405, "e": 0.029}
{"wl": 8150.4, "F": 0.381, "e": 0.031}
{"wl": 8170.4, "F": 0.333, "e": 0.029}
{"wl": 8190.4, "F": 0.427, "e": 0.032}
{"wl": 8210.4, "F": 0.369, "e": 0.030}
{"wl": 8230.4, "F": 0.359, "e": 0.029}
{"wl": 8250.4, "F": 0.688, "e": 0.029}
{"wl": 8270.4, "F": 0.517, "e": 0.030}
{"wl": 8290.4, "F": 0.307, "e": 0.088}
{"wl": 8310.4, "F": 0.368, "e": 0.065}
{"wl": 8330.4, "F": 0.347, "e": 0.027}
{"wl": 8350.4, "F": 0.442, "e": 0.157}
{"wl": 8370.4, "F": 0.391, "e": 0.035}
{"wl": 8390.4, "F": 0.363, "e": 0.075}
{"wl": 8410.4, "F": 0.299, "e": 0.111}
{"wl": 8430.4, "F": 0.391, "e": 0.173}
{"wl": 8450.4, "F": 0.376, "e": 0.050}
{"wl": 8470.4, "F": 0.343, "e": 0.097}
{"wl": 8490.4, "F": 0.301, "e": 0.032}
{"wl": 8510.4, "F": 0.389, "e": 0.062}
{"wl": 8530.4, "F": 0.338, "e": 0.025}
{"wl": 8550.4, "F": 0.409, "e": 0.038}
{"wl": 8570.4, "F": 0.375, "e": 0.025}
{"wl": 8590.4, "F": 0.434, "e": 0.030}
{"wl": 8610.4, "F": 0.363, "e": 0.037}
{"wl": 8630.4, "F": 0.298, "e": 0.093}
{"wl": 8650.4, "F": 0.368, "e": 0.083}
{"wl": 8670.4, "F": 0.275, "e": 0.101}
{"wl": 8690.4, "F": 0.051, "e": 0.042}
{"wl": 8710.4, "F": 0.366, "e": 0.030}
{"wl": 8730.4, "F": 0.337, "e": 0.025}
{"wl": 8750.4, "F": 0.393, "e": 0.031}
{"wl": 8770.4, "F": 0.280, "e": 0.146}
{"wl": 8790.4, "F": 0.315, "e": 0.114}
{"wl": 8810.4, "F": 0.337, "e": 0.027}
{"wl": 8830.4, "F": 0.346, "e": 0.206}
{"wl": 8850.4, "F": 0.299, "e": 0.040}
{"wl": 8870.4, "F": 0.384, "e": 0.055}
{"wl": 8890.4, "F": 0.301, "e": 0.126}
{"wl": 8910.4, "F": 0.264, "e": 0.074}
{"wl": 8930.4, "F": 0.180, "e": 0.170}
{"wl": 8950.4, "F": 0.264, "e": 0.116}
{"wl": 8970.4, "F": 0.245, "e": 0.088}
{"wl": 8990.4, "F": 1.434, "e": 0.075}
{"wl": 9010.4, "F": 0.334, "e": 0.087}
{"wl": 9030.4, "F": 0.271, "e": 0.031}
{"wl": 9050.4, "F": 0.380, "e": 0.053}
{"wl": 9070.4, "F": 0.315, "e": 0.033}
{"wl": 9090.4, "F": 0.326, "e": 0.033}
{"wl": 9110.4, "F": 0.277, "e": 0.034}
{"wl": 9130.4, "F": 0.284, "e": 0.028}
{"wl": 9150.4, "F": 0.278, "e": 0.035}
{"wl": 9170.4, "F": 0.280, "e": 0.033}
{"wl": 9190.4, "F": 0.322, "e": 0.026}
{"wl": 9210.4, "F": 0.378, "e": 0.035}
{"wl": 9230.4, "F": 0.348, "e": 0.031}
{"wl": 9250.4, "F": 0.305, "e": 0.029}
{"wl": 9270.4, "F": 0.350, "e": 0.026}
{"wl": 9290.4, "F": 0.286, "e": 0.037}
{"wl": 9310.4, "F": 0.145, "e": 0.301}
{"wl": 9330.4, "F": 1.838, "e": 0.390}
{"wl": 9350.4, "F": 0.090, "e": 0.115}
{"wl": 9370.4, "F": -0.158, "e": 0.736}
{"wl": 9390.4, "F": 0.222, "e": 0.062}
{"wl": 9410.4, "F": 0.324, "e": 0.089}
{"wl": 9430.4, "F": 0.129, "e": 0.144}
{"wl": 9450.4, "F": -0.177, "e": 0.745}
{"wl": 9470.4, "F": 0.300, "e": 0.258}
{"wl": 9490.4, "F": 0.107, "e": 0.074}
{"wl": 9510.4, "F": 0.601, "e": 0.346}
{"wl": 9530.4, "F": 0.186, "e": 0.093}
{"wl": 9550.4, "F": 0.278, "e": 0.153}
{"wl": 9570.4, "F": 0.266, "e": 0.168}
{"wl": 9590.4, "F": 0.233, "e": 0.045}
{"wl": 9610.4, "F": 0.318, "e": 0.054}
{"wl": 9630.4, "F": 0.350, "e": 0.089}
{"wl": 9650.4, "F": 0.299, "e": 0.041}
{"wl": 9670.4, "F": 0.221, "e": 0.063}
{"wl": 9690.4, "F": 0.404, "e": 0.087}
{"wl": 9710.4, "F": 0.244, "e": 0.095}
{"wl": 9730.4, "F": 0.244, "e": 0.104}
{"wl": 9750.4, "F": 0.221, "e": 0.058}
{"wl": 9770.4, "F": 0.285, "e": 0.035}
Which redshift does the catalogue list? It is 0.23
